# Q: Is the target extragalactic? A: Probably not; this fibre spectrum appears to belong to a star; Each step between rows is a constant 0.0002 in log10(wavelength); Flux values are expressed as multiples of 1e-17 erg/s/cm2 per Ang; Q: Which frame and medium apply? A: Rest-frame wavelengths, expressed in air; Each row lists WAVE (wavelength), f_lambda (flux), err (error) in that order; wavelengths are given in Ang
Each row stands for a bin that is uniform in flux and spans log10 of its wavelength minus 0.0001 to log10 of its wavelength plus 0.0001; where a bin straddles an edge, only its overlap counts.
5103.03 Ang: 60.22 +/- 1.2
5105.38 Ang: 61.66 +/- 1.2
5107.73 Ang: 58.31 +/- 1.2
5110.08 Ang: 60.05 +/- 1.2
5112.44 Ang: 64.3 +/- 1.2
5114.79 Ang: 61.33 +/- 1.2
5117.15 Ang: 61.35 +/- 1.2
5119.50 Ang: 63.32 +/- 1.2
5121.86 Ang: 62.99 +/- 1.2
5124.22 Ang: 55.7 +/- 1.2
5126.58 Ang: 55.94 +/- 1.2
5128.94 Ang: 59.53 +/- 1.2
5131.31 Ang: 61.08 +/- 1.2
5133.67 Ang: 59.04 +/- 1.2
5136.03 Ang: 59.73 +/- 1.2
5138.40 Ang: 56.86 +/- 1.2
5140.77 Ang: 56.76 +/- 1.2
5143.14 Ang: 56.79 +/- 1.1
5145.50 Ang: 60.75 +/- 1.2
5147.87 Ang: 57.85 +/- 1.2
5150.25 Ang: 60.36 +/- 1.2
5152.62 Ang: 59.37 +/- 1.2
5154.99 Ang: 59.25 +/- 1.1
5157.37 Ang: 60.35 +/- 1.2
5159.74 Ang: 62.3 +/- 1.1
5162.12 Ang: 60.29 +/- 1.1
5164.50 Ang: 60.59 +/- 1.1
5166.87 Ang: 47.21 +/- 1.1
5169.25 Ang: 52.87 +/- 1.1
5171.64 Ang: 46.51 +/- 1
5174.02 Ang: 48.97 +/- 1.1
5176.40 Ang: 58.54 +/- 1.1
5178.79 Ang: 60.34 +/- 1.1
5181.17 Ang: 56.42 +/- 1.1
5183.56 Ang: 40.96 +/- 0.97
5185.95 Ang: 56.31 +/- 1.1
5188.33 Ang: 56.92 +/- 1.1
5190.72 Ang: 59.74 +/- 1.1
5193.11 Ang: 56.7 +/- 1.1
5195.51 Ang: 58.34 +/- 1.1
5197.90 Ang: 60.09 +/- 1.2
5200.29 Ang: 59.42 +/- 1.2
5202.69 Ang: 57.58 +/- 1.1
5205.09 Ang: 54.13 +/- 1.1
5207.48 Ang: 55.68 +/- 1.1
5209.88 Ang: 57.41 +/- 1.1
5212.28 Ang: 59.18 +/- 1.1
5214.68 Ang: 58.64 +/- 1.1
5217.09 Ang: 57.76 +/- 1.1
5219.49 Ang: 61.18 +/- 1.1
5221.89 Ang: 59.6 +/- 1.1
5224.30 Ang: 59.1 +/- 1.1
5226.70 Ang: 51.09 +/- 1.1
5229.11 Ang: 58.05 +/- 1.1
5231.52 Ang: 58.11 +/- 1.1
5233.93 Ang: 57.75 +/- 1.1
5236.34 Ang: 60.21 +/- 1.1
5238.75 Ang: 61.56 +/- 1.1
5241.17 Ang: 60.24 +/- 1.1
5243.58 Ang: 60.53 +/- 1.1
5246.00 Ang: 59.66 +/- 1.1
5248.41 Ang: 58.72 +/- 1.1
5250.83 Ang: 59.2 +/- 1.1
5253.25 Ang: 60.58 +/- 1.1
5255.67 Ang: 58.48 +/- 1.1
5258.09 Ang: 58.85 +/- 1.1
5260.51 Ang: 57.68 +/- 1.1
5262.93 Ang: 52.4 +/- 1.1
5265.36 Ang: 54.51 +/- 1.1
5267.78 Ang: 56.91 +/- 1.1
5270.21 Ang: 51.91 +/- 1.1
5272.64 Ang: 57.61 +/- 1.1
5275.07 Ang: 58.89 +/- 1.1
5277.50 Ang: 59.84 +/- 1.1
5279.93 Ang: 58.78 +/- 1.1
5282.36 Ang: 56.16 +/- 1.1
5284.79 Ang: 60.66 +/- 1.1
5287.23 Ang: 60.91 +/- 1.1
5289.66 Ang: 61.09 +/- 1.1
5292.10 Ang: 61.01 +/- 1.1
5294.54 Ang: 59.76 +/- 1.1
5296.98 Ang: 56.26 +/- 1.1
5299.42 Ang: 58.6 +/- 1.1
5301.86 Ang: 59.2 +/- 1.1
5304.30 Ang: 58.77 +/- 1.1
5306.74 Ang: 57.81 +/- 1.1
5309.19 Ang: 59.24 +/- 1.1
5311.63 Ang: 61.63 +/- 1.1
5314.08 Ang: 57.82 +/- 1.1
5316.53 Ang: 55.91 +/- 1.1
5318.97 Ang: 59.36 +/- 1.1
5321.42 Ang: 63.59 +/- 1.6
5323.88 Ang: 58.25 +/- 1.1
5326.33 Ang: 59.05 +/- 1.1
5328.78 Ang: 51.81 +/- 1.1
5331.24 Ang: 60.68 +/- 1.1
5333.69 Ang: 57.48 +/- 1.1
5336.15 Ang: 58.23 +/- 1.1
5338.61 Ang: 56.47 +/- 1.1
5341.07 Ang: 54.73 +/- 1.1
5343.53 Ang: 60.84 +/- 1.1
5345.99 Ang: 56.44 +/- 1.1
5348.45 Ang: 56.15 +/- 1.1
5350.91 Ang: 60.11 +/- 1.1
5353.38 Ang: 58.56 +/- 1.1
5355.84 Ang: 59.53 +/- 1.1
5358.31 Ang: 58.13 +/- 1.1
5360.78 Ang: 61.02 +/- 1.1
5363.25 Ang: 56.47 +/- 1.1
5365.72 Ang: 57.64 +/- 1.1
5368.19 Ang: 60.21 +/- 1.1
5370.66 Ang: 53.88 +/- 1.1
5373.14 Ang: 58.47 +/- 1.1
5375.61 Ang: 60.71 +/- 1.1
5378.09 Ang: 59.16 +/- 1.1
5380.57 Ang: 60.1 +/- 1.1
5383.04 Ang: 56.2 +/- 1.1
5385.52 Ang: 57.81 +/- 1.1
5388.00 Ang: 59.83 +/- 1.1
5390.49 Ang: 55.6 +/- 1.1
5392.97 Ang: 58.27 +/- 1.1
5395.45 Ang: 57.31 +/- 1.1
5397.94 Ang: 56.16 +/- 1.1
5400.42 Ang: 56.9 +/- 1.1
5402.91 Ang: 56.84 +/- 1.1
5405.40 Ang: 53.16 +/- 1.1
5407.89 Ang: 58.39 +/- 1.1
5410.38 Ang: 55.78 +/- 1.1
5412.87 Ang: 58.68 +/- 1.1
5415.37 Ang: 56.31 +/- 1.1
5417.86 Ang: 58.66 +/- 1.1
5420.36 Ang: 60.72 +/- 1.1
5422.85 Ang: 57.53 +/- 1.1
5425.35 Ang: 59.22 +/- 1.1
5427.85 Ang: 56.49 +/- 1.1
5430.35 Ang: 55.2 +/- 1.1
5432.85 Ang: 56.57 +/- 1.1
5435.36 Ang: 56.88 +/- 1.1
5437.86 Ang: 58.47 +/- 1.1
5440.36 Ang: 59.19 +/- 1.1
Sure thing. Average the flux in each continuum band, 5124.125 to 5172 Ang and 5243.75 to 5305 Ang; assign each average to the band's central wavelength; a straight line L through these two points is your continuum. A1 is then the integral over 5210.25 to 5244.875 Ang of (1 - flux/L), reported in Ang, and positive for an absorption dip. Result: -0.4 Ang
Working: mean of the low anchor 57.8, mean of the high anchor 58.3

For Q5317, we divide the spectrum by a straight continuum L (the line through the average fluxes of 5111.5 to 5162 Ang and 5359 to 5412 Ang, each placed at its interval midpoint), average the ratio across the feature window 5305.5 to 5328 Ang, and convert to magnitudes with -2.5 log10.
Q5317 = -0.02 mag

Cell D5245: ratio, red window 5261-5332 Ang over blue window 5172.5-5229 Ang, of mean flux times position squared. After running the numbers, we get 1.06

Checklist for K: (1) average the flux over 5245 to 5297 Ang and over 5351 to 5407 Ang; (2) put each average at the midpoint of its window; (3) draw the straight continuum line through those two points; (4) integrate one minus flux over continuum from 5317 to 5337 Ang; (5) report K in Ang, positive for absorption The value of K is -0.1 Ang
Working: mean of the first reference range 58.2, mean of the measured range 58.5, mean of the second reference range 57.9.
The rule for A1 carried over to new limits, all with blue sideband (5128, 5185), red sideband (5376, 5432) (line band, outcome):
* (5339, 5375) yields -0.41 Ang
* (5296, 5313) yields -0.48 Ang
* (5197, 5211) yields -0.11 Ang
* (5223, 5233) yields 0.06 Ang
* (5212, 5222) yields -0.41 Ang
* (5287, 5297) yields -0.52 Ang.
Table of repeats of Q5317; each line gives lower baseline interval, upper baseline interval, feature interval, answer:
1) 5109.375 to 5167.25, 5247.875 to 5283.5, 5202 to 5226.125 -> 0.01 mag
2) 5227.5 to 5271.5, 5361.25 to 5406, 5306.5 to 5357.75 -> -0.01 mag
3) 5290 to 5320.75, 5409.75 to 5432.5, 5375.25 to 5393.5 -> -0.01 mag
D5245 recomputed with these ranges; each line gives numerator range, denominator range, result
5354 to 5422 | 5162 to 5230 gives 1.11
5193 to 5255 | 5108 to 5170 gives 1.02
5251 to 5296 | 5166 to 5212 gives 1.09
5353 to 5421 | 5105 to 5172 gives 1.08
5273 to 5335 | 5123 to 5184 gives 1.10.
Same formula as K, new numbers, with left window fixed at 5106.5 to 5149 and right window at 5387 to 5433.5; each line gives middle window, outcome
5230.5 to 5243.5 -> -0.2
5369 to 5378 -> -0.1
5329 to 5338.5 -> 0.0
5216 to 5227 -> 0.1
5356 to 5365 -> -0.2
